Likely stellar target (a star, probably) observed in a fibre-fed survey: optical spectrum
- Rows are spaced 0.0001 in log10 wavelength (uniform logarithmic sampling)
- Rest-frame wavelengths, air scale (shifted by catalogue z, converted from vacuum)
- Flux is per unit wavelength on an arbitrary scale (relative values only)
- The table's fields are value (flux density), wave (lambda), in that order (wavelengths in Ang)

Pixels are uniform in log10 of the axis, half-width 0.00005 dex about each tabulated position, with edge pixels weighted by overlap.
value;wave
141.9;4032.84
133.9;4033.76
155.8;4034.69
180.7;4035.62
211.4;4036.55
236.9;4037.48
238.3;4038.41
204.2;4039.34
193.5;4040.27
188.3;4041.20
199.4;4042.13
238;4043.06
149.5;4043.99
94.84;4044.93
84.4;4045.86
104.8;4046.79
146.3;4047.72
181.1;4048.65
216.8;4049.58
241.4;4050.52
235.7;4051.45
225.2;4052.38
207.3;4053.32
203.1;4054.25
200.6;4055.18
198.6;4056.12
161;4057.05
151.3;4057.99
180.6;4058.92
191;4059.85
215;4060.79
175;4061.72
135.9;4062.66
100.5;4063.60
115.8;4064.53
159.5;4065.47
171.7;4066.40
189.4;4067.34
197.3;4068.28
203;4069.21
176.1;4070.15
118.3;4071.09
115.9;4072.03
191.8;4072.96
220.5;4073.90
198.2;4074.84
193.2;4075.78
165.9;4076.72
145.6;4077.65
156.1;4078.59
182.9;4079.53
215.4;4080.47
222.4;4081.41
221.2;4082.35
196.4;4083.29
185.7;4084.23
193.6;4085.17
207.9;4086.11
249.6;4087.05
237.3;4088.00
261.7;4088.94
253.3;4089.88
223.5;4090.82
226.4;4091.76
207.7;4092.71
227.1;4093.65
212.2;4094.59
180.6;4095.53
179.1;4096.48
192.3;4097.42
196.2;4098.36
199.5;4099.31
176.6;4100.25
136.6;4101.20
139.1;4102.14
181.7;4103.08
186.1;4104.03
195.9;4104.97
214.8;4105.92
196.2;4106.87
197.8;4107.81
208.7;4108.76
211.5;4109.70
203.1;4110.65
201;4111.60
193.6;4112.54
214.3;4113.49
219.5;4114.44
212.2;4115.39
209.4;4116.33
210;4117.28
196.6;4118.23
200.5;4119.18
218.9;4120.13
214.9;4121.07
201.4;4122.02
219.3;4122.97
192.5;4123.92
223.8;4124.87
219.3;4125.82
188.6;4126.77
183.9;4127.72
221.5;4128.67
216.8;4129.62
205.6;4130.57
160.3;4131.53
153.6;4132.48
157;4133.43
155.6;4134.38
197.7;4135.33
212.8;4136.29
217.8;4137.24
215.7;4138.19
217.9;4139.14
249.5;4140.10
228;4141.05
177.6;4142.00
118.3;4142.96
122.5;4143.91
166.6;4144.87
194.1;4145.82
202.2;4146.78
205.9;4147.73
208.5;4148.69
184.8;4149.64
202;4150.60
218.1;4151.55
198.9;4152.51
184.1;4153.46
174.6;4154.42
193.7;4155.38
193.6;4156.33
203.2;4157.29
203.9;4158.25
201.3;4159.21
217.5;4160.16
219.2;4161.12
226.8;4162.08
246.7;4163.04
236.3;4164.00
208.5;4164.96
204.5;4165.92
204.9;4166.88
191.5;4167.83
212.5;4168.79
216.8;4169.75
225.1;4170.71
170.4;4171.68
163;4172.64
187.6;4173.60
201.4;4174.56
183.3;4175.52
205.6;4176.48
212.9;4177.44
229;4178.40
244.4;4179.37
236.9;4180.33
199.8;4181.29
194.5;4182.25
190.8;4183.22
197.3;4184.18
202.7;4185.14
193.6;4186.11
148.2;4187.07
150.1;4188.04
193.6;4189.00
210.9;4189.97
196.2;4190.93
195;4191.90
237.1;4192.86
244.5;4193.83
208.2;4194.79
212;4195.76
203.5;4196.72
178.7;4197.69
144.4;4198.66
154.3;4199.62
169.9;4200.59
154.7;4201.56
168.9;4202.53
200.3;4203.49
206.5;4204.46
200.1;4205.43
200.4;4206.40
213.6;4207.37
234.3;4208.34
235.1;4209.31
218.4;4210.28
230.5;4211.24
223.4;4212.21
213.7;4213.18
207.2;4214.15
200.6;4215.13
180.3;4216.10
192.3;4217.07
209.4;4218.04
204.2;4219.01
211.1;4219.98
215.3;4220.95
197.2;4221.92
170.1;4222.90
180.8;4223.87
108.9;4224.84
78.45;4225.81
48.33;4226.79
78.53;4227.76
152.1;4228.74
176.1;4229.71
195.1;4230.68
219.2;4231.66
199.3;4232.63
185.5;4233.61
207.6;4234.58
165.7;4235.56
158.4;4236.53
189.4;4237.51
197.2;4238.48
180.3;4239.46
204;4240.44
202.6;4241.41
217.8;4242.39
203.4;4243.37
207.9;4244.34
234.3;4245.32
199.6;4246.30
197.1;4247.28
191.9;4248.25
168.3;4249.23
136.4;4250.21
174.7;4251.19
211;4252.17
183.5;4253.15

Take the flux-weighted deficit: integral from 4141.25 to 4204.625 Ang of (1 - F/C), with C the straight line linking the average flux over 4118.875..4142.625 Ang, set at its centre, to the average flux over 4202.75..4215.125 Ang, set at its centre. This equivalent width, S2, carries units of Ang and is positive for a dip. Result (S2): 3.6 Ang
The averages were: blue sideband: 202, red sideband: 214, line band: 196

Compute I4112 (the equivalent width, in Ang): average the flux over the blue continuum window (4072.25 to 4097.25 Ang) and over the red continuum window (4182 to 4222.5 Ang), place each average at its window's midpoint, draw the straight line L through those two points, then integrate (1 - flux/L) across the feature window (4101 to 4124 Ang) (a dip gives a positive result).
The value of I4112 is 0.40 Ang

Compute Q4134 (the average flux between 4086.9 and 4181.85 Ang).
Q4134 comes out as 202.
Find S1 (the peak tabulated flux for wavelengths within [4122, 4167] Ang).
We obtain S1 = 249.5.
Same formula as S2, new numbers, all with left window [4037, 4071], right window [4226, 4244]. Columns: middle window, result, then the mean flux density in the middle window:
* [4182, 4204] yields -1.57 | 189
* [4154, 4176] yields -3.30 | 204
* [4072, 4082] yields -0.36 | 186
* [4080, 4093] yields -3.08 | 222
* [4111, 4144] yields -3.92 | 199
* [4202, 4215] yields -2.60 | 211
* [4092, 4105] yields -0.57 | 187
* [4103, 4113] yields -1.18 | 200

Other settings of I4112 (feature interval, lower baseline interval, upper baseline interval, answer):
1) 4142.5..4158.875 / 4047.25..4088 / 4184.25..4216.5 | 0.5 Ang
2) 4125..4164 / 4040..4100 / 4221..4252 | -3.2 Ang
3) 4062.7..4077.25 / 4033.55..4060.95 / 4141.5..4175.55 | 1.6 Ang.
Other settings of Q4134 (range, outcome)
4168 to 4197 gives 202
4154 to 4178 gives 204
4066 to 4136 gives 197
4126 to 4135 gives 184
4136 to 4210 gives 200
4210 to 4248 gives 186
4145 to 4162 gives 200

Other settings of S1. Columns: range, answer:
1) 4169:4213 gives 244.5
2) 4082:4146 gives 261.7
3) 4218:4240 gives 219.2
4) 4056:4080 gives 220.5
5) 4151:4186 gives 246.7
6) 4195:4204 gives 212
